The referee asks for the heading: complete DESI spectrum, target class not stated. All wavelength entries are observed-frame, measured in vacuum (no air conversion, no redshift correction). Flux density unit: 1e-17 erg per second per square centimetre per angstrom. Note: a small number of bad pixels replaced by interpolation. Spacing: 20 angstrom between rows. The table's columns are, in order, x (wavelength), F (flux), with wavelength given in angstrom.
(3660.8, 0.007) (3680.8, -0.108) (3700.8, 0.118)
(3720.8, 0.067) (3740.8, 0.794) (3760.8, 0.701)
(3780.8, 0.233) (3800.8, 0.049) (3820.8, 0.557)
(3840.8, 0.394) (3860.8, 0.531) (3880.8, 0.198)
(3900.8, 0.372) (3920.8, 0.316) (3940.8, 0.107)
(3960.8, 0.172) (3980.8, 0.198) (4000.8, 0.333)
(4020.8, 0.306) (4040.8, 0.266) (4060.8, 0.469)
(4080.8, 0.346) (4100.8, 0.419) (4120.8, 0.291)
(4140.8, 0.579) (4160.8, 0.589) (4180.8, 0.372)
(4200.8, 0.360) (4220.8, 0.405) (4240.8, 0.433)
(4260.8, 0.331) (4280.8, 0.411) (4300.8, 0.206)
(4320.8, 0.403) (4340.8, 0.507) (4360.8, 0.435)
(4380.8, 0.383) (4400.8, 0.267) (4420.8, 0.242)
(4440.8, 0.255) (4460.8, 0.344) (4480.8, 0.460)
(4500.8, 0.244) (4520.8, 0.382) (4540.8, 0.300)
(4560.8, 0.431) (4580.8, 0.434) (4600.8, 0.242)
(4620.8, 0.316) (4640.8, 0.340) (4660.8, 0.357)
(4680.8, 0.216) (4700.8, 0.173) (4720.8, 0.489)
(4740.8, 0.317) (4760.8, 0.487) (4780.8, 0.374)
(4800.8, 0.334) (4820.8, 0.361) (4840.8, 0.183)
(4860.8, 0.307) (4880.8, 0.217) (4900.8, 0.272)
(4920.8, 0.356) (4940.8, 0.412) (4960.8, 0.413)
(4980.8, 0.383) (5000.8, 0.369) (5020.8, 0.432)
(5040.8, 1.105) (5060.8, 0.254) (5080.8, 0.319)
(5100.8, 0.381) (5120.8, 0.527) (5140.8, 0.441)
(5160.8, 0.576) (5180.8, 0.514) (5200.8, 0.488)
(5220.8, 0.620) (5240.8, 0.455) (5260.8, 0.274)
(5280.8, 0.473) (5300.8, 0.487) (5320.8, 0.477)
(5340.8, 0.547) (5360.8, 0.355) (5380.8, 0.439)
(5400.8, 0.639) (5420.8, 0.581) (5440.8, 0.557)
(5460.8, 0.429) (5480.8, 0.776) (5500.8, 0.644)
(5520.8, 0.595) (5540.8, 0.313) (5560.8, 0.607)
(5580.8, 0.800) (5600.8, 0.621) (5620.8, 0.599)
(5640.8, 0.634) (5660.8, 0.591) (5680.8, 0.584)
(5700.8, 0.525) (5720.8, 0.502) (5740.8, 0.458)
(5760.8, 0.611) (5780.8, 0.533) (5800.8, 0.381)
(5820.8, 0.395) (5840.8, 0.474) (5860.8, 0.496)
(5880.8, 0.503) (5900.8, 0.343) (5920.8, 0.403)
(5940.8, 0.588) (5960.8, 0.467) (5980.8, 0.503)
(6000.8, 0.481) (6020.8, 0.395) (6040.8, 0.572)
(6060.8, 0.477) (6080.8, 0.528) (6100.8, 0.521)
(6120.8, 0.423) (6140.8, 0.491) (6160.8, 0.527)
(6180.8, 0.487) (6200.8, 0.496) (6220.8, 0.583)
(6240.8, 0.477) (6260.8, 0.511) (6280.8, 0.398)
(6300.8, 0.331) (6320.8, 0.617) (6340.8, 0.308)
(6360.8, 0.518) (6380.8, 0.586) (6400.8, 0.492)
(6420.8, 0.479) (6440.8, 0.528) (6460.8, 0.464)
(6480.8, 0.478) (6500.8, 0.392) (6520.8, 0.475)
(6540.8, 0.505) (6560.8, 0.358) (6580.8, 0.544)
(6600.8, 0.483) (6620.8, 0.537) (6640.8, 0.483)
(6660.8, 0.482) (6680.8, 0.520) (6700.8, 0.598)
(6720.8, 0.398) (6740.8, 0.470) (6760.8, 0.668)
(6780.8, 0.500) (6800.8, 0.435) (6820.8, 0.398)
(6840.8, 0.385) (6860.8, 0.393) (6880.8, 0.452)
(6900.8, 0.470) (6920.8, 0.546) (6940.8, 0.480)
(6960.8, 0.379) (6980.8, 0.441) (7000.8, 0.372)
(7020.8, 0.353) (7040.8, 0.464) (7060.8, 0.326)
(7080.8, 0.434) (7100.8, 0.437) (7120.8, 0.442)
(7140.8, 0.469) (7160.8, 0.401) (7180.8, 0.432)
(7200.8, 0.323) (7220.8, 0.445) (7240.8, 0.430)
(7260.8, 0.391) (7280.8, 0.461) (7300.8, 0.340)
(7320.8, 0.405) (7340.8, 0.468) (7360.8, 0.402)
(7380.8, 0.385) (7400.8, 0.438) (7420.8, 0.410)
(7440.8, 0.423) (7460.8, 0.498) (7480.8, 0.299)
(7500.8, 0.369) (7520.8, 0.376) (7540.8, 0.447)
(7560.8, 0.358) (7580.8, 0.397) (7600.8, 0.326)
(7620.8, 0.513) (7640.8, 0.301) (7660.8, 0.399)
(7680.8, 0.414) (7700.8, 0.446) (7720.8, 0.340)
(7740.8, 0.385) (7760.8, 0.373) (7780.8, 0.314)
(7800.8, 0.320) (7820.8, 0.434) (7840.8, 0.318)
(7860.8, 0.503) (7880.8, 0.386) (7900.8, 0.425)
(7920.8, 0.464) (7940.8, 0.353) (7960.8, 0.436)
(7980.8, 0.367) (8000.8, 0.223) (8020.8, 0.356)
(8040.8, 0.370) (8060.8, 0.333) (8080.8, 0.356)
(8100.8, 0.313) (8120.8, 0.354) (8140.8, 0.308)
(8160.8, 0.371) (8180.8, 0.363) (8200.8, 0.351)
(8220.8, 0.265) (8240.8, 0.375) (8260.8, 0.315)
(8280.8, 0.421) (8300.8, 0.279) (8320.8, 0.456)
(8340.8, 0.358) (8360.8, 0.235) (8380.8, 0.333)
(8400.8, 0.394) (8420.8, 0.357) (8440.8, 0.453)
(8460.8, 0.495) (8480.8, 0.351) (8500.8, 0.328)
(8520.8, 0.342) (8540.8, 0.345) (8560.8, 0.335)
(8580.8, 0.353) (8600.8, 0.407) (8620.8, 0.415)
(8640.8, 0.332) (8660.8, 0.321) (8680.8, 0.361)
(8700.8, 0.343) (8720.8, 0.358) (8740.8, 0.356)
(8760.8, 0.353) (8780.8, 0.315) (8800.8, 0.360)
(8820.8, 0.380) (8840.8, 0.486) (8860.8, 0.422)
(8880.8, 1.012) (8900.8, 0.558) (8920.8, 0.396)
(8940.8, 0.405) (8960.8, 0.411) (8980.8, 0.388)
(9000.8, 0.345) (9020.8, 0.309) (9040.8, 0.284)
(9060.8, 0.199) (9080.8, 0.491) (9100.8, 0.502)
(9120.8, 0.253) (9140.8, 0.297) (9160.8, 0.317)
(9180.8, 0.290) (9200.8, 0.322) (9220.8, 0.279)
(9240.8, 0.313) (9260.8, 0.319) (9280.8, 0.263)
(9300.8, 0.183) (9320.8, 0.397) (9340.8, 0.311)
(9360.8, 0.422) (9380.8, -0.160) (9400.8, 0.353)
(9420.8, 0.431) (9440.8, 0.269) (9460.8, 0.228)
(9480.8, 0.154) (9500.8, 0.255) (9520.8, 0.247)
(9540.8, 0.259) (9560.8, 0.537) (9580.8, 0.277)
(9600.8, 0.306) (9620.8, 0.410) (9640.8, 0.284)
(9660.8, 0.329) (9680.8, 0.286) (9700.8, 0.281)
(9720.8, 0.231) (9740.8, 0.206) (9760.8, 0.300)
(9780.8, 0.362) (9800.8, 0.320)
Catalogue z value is 0.35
